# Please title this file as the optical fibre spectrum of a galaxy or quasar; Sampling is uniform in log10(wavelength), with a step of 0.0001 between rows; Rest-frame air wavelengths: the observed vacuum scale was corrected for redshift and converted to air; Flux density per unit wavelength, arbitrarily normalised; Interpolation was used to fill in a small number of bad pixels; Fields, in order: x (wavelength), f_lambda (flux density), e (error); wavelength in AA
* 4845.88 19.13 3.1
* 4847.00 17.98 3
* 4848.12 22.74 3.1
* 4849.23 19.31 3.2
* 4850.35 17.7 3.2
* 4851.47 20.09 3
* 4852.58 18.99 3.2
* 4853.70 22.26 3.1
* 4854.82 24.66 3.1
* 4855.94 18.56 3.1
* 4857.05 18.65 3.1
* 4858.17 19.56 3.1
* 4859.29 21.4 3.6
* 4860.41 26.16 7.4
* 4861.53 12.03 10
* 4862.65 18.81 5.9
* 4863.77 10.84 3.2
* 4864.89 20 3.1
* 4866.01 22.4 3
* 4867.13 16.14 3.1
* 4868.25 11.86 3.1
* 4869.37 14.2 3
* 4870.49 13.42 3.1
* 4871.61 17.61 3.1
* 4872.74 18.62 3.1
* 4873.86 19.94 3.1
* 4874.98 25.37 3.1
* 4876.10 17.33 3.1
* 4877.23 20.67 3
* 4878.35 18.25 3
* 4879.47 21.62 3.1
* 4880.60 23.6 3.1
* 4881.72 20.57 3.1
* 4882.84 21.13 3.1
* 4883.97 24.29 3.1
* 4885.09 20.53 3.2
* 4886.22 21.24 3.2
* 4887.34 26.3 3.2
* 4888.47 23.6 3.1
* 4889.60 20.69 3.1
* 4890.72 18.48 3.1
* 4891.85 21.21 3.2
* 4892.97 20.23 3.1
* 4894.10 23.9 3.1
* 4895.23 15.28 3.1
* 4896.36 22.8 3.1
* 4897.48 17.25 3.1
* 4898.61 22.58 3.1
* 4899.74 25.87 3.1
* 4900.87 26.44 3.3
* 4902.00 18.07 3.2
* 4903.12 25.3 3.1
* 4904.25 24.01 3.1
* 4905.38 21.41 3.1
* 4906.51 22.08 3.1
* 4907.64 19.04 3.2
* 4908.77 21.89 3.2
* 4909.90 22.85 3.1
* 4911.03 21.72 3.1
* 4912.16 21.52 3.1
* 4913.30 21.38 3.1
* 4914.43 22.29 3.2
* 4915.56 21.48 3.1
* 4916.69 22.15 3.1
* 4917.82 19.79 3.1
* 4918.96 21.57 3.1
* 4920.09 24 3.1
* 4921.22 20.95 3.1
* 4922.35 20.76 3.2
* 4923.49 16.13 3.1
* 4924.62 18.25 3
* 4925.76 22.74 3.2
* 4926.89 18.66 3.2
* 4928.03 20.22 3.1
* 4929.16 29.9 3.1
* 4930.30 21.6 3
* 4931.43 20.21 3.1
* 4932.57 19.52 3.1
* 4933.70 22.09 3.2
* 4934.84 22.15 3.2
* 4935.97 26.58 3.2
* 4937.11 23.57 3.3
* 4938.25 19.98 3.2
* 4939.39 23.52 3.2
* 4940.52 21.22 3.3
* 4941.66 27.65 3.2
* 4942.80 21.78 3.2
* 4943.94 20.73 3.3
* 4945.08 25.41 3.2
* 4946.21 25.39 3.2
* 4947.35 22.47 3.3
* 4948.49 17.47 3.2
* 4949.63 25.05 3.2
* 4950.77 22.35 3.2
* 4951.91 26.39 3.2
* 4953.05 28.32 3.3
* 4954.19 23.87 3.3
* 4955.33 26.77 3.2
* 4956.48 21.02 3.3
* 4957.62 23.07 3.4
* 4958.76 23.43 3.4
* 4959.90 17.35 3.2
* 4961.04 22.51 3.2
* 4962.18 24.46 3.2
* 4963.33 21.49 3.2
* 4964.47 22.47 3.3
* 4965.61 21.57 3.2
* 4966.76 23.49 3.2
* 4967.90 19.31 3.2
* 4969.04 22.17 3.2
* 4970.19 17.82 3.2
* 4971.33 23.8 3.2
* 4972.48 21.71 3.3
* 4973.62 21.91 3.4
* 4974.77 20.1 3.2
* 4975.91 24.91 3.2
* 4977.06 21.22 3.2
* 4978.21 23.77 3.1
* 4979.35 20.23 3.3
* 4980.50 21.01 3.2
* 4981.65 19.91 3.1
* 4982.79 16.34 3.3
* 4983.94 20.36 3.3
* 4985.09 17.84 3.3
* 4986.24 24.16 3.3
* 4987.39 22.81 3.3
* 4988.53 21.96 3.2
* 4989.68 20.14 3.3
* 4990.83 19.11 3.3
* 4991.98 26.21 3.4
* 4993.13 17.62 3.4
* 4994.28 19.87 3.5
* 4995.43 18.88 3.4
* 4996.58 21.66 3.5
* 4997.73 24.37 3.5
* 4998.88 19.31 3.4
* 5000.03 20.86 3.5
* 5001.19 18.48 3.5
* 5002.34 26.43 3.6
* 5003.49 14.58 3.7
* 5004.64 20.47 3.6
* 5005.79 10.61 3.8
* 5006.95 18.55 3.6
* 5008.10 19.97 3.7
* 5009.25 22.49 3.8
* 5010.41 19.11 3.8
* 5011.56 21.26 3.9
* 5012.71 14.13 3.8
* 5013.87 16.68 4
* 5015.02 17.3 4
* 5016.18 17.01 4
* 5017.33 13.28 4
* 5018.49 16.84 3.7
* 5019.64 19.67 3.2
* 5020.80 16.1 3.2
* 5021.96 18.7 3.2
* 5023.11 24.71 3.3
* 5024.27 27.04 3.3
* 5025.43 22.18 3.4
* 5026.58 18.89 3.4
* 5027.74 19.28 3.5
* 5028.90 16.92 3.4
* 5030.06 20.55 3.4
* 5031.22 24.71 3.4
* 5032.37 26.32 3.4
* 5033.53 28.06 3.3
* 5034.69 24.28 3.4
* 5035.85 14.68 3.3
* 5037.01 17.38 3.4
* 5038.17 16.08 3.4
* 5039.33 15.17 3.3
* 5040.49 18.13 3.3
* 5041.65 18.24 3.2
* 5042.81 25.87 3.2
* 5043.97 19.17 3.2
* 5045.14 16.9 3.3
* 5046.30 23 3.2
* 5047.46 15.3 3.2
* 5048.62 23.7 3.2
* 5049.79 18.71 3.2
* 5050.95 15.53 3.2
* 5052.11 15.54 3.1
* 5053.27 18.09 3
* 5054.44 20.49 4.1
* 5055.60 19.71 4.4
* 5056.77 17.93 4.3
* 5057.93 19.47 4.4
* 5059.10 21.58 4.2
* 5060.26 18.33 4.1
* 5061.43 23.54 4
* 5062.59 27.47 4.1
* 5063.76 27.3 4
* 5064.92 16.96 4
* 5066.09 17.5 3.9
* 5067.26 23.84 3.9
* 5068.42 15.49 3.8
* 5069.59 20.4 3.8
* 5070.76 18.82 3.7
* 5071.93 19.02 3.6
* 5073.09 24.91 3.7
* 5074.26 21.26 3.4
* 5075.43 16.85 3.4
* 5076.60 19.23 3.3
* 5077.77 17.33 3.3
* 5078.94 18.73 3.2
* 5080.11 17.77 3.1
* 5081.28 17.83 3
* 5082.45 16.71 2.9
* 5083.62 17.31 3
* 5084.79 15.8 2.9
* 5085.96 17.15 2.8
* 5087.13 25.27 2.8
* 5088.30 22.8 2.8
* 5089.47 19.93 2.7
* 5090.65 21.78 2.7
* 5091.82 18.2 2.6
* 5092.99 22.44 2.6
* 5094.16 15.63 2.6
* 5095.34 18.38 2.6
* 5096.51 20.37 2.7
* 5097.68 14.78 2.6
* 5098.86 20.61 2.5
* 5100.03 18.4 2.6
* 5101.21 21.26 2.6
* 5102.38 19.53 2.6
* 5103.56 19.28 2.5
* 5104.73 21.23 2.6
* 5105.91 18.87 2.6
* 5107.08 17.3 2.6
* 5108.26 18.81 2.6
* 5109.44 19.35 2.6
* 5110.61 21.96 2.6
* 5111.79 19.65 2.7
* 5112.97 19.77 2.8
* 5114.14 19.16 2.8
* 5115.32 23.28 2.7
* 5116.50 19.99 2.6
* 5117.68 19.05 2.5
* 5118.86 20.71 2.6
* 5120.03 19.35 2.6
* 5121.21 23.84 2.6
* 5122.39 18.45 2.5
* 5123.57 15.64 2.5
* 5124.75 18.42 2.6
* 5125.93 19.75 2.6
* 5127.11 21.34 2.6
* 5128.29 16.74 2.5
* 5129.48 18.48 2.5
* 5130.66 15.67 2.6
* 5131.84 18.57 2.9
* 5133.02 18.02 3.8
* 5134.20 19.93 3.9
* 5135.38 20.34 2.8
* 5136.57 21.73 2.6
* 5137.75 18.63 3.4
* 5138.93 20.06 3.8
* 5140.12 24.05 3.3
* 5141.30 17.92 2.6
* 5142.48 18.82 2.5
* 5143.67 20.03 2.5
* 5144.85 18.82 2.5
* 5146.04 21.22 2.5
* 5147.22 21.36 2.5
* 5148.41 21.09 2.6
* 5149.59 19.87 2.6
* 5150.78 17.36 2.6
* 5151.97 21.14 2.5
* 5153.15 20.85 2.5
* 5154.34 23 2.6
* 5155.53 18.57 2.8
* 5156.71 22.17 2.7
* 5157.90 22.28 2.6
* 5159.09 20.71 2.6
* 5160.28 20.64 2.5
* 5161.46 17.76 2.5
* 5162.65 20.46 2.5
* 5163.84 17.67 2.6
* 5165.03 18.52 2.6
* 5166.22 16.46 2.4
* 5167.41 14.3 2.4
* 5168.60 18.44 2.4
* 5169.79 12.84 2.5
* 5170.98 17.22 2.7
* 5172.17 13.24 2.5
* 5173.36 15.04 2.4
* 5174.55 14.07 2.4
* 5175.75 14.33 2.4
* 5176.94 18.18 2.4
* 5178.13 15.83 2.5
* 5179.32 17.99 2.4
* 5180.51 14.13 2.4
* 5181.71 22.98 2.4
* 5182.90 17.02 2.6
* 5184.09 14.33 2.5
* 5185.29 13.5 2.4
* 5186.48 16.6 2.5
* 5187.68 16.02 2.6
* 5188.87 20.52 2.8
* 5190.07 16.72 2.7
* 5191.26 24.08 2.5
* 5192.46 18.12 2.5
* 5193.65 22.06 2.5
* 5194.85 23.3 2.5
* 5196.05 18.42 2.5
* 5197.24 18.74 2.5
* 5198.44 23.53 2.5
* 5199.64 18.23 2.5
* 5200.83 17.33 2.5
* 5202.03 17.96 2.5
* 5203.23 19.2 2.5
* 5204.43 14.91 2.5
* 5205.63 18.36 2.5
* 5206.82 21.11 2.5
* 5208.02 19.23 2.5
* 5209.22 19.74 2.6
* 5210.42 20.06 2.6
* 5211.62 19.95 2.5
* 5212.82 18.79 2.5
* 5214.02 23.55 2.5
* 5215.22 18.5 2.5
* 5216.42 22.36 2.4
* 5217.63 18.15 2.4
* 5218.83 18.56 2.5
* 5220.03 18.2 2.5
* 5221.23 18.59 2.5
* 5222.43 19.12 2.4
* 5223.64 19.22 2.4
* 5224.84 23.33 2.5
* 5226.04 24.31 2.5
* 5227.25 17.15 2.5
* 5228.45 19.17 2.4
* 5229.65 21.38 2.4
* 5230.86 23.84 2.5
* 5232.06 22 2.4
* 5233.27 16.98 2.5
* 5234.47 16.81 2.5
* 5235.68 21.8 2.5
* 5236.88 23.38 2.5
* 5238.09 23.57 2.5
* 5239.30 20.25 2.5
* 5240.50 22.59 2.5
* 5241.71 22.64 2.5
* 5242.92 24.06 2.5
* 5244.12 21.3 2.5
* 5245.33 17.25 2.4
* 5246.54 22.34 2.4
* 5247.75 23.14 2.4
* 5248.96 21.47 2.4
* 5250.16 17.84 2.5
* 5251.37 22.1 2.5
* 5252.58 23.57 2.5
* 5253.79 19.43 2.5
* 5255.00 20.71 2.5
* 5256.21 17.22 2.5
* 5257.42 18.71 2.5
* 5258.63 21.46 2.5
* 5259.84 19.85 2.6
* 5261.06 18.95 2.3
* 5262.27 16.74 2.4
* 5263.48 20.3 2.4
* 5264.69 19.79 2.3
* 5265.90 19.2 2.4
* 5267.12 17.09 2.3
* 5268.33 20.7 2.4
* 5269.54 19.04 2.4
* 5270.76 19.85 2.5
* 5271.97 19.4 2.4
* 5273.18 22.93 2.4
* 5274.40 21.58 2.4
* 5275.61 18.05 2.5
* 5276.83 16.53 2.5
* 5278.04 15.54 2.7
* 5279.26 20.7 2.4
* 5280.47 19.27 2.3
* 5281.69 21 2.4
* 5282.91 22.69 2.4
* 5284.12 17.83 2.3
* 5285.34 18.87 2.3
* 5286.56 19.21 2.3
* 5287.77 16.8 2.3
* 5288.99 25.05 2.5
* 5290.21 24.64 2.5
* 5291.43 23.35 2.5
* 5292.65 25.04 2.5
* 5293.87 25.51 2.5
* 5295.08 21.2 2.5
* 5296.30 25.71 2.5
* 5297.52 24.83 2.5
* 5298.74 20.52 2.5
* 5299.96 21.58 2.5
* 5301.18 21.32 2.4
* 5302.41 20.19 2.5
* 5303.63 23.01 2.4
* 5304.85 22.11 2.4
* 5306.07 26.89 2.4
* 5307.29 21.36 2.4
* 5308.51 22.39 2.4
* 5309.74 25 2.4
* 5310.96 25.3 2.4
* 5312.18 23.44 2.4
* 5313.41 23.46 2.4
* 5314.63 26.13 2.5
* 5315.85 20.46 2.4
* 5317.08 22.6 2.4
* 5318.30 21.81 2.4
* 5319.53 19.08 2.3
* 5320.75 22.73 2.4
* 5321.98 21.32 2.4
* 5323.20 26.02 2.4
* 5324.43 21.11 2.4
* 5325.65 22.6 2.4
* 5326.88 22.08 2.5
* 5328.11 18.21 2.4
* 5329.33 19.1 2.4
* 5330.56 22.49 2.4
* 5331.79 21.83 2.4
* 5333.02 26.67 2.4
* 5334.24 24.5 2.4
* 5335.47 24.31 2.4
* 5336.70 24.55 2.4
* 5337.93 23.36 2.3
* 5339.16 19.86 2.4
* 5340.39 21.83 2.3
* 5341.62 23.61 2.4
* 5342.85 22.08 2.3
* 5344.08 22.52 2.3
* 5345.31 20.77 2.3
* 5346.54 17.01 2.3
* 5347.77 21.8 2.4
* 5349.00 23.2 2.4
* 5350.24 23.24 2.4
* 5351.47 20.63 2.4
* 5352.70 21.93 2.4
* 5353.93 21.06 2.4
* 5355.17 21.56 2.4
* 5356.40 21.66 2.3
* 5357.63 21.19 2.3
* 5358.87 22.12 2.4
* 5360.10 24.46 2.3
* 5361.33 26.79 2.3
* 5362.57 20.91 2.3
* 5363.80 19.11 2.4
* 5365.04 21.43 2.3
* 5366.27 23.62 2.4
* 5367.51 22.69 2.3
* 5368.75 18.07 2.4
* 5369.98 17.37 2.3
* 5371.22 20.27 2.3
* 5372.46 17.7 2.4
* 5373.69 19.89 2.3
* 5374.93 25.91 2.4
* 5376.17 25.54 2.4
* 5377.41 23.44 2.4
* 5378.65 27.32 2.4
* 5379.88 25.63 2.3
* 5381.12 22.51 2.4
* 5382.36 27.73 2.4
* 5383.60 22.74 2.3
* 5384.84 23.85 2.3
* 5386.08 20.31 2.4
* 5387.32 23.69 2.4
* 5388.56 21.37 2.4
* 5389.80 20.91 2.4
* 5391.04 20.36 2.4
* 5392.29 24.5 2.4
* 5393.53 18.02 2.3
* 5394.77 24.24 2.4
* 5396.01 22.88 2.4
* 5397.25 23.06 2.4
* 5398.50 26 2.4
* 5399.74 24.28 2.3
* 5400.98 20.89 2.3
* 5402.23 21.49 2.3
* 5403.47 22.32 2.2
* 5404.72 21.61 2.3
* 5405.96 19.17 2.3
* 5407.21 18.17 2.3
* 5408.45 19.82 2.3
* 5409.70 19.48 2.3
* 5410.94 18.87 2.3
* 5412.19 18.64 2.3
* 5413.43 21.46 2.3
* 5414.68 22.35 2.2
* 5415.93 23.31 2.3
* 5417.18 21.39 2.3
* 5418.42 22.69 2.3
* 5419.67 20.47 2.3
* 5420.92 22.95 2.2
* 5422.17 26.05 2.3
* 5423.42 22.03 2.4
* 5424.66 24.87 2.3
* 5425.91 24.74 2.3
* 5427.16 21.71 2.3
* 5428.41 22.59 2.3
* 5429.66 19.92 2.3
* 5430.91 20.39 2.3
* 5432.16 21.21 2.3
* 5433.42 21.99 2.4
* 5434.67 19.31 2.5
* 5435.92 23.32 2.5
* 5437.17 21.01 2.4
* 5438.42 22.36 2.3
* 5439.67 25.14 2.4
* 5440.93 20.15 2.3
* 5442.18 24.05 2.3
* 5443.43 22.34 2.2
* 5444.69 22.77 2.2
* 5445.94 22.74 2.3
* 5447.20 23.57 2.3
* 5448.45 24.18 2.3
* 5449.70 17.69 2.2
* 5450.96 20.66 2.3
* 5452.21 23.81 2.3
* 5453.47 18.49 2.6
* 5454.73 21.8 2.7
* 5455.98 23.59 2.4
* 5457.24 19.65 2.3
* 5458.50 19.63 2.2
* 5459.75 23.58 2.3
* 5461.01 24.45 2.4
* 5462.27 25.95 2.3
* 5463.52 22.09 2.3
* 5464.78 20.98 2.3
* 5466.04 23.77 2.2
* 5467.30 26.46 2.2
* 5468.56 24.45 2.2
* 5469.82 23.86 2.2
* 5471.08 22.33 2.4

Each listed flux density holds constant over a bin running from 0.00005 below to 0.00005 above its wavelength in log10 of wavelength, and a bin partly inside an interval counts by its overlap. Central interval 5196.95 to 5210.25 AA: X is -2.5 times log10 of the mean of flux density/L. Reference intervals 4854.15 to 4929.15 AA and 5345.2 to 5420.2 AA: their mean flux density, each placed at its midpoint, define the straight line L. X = 0.13 mag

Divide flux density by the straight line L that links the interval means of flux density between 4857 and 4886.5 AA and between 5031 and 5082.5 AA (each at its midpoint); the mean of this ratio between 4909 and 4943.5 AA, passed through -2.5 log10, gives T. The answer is -0.13 mag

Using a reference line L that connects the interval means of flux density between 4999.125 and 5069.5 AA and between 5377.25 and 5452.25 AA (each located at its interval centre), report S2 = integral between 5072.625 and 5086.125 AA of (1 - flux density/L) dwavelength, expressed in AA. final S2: 1.0 AA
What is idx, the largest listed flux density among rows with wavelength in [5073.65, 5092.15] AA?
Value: 25.27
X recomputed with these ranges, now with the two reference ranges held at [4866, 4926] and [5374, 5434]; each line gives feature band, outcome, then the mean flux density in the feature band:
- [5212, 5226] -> 0.09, 20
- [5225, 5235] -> 0.07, 20.4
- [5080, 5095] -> 0.12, 19.2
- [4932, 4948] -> -0.10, 23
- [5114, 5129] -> 0.10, 19.7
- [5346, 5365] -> 0.02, 21.8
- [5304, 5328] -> -0.04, 22.8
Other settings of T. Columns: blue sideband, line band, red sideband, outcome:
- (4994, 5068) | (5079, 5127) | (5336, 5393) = 0.05 mag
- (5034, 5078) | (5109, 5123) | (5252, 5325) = -0.02 mag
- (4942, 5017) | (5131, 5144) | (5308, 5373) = 0.09 mag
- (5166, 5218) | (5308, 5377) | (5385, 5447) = -0.08 mag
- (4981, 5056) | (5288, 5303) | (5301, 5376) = -0.06 mag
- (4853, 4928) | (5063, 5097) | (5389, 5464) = 0.08 mag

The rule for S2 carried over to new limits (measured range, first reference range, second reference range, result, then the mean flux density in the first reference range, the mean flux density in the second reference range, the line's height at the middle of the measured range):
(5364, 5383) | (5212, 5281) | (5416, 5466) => -0.9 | 20.2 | 22.2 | 21.5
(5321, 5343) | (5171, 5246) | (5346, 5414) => -1.5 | 19.2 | 21.9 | 21.1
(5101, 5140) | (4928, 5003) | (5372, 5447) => 4.6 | 22.1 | 22.3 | 22.2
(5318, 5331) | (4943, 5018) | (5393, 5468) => 0.2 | 21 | 22.1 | 21.8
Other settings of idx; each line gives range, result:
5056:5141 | 27.47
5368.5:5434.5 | 27.73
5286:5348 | 26.89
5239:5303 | 25.71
